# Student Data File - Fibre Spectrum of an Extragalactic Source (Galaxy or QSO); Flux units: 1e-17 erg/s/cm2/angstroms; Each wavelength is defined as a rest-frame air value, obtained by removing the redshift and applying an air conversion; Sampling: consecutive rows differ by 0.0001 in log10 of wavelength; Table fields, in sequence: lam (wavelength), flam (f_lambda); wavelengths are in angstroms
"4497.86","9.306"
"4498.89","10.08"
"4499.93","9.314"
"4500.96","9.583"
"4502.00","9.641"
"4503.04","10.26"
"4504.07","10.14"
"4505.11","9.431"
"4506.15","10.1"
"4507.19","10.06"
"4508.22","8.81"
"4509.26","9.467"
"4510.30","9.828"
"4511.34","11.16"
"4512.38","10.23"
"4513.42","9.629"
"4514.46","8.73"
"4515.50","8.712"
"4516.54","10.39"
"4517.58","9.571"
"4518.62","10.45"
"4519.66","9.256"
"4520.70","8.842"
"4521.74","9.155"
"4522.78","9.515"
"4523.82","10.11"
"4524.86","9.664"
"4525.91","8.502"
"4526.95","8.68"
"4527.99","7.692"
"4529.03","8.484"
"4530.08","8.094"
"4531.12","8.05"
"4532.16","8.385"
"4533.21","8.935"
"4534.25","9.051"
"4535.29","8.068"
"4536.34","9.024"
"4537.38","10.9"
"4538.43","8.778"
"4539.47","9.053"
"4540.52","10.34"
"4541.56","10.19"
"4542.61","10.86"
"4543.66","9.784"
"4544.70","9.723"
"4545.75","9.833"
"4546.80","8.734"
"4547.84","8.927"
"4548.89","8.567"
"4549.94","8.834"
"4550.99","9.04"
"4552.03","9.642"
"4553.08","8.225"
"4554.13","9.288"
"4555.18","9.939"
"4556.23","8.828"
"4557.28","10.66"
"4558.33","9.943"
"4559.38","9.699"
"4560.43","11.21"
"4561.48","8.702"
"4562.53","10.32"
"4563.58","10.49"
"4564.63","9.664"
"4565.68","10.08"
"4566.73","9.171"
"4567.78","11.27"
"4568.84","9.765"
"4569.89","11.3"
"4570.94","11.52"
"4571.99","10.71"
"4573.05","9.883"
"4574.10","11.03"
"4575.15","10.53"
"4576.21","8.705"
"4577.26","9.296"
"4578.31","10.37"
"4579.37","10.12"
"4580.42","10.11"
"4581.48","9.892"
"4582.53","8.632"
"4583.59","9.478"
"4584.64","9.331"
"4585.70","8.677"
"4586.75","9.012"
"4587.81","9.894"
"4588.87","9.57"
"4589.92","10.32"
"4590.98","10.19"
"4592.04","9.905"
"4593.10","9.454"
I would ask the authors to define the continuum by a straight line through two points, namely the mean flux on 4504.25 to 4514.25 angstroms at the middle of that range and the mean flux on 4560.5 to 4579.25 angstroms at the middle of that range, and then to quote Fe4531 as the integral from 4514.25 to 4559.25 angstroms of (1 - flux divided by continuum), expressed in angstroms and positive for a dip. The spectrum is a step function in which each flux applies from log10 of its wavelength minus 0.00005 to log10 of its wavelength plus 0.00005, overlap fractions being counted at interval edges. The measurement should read 3.3 angstroms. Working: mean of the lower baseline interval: 9.83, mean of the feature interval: 9.25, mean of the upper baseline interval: 10.2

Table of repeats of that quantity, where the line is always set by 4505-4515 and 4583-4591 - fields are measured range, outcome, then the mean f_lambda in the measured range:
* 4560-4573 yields -1.02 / 10.3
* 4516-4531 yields 0.88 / 9.14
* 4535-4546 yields -0.07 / 9.71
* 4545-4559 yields 0.50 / 9.27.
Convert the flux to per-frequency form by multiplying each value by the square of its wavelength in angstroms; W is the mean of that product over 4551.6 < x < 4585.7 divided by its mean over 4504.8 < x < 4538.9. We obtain 1.1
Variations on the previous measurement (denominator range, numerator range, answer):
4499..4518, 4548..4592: 1.03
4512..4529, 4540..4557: 1.03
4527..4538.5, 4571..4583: 1.18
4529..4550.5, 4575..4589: 1.06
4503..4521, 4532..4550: 0.98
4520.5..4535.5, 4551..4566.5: 1.13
